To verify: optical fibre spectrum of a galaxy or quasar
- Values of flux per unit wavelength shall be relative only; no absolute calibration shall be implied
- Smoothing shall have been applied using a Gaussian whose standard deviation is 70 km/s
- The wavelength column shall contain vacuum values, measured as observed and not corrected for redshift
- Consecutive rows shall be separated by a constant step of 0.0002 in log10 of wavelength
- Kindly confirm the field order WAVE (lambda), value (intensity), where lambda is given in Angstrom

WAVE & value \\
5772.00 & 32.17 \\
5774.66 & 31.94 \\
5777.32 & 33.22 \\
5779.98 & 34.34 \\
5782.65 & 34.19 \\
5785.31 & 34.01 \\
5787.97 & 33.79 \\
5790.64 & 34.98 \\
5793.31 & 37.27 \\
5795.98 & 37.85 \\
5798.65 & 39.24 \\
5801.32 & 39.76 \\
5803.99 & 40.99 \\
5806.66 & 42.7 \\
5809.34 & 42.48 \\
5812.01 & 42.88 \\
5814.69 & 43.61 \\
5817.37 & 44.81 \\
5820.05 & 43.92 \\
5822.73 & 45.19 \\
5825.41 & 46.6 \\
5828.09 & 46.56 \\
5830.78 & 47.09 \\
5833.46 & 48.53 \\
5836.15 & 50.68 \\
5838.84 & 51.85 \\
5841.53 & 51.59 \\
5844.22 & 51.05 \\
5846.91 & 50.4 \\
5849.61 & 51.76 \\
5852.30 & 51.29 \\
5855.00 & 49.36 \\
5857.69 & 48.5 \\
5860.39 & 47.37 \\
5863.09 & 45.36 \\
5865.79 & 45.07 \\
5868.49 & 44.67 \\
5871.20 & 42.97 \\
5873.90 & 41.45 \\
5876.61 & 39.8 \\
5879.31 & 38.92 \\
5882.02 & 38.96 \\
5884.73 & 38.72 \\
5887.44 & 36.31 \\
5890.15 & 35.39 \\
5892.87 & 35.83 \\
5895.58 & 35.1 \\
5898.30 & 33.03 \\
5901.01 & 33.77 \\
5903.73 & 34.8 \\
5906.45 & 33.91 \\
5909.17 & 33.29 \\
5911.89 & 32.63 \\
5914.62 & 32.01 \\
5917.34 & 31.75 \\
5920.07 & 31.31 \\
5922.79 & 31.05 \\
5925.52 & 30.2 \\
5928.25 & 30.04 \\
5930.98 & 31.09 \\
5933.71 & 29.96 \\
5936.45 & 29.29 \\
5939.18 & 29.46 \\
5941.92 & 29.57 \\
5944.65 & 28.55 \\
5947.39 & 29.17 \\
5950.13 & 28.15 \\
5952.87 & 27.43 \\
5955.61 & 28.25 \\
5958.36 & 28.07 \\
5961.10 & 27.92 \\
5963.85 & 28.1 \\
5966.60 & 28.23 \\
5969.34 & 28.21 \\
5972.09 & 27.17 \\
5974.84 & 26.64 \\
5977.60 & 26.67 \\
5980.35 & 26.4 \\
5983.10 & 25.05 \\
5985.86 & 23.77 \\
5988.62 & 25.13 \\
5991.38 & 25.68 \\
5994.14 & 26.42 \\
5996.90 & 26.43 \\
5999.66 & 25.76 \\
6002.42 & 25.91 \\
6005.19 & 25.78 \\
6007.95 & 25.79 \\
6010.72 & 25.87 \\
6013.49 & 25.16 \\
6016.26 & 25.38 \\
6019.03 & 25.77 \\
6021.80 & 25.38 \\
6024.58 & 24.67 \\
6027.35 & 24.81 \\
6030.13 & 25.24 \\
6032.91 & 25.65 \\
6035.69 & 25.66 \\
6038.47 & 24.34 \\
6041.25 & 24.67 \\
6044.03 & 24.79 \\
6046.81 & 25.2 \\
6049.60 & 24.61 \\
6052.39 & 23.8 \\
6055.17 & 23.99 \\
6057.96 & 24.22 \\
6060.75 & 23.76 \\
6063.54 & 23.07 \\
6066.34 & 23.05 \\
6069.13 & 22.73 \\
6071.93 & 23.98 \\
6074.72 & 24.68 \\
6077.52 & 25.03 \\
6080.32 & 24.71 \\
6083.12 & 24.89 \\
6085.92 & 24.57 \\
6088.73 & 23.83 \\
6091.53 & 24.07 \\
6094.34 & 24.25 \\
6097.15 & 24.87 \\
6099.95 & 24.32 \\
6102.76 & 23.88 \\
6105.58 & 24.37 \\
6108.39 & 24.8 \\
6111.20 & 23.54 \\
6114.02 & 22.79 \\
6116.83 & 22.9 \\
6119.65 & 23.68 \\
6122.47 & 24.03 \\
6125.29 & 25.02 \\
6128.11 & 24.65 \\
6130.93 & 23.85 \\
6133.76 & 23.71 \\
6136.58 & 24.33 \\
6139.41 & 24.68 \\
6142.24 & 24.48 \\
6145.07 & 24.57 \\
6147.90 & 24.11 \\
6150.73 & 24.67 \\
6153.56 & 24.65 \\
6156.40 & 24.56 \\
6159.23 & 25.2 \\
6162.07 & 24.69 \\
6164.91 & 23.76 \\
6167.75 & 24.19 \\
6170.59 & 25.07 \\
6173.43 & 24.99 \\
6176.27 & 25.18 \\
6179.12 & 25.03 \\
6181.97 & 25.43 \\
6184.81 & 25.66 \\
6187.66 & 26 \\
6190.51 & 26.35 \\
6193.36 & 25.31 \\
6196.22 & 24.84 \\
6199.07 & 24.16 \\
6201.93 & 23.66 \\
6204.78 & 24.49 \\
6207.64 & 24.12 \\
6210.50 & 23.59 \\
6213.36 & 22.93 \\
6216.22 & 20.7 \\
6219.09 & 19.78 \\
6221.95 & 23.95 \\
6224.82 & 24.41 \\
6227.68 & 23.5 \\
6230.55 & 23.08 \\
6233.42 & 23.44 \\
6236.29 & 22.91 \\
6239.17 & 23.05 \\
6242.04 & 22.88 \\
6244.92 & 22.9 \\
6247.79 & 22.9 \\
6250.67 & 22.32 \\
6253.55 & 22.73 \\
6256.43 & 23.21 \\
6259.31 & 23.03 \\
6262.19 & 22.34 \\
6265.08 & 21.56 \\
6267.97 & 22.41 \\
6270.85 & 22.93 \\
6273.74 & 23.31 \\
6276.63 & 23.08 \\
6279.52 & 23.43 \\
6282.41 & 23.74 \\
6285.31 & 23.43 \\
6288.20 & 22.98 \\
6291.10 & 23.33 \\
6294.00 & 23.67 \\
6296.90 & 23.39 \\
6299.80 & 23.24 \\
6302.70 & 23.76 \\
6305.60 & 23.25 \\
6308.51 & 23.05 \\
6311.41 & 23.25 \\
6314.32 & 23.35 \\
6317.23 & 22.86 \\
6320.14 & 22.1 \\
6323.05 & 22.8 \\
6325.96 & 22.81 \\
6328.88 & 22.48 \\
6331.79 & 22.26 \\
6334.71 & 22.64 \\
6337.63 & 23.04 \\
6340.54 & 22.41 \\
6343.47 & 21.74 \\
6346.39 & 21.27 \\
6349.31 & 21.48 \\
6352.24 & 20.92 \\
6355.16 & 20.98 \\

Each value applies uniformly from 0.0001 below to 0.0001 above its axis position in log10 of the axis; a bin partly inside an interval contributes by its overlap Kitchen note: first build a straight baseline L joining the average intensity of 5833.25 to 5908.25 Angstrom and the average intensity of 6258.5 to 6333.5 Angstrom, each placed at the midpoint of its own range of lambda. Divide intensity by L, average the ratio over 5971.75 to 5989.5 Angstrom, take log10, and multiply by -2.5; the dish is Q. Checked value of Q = 0.42 mag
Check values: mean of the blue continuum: 42.9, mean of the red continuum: 23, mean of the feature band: 25.8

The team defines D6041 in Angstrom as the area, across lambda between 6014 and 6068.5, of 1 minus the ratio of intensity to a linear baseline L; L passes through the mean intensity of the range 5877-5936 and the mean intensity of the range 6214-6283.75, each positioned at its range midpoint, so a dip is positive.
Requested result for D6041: 8.9 Angstrom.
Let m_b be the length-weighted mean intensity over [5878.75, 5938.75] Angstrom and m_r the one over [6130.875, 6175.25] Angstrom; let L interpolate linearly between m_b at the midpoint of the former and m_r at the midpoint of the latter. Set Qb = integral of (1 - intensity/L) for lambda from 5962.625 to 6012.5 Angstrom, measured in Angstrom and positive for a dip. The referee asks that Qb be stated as 6.9 Angstrom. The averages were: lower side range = 33.4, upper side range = 24.5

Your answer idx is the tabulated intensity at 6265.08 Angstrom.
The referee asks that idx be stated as 21.56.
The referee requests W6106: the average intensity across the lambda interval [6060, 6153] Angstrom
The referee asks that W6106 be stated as 24.1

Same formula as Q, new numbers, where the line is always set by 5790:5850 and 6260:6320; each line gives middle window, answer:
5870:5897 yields 0.10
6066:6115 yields 0.32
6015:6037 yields 0.36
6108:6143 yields 0.27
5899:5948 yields 0.27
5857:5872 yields -0.07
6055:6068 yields 0.39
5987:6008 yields 0.38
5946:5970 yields 0.34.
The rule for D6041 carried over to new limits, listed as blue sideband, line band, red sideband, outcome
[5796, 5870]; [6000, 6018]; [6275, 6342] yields 5.7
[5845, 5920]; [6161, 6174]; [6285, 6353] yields 1.9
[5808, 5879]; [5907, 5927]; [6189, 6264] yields 4.9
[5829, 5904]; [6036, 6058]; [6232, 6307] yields 6.3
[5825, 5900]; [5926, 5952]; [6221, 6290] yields 6.9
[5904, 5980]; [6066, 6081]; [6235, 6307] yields 1.6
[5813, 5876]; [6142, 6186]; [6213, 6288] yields 5.1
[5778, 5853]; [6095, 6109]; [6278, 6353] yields 3.2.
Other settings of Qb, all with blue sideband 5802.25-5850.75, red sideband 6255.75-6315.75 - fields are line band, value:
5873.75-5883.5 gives 1.0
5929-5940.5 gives 3.1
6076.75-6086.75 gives 2.6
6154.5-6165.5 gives 1.8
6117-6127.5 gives 2.5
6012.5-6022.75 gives 3.2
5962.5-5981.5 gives 5.8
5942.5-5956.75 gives 4.2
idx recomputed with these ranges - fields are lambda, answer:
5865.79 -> 45.07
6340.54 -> 22.41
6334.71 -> 22.64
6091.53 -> 24.07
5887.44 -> 36.31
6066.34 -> 23.05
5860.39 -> 47.37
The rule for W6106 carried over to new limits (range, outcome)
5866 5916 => 36.9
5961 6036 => 26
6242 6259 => 22.8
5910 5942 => 30.8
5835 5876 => 48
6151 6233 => 24.3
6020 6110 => 24.4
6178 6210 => 25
